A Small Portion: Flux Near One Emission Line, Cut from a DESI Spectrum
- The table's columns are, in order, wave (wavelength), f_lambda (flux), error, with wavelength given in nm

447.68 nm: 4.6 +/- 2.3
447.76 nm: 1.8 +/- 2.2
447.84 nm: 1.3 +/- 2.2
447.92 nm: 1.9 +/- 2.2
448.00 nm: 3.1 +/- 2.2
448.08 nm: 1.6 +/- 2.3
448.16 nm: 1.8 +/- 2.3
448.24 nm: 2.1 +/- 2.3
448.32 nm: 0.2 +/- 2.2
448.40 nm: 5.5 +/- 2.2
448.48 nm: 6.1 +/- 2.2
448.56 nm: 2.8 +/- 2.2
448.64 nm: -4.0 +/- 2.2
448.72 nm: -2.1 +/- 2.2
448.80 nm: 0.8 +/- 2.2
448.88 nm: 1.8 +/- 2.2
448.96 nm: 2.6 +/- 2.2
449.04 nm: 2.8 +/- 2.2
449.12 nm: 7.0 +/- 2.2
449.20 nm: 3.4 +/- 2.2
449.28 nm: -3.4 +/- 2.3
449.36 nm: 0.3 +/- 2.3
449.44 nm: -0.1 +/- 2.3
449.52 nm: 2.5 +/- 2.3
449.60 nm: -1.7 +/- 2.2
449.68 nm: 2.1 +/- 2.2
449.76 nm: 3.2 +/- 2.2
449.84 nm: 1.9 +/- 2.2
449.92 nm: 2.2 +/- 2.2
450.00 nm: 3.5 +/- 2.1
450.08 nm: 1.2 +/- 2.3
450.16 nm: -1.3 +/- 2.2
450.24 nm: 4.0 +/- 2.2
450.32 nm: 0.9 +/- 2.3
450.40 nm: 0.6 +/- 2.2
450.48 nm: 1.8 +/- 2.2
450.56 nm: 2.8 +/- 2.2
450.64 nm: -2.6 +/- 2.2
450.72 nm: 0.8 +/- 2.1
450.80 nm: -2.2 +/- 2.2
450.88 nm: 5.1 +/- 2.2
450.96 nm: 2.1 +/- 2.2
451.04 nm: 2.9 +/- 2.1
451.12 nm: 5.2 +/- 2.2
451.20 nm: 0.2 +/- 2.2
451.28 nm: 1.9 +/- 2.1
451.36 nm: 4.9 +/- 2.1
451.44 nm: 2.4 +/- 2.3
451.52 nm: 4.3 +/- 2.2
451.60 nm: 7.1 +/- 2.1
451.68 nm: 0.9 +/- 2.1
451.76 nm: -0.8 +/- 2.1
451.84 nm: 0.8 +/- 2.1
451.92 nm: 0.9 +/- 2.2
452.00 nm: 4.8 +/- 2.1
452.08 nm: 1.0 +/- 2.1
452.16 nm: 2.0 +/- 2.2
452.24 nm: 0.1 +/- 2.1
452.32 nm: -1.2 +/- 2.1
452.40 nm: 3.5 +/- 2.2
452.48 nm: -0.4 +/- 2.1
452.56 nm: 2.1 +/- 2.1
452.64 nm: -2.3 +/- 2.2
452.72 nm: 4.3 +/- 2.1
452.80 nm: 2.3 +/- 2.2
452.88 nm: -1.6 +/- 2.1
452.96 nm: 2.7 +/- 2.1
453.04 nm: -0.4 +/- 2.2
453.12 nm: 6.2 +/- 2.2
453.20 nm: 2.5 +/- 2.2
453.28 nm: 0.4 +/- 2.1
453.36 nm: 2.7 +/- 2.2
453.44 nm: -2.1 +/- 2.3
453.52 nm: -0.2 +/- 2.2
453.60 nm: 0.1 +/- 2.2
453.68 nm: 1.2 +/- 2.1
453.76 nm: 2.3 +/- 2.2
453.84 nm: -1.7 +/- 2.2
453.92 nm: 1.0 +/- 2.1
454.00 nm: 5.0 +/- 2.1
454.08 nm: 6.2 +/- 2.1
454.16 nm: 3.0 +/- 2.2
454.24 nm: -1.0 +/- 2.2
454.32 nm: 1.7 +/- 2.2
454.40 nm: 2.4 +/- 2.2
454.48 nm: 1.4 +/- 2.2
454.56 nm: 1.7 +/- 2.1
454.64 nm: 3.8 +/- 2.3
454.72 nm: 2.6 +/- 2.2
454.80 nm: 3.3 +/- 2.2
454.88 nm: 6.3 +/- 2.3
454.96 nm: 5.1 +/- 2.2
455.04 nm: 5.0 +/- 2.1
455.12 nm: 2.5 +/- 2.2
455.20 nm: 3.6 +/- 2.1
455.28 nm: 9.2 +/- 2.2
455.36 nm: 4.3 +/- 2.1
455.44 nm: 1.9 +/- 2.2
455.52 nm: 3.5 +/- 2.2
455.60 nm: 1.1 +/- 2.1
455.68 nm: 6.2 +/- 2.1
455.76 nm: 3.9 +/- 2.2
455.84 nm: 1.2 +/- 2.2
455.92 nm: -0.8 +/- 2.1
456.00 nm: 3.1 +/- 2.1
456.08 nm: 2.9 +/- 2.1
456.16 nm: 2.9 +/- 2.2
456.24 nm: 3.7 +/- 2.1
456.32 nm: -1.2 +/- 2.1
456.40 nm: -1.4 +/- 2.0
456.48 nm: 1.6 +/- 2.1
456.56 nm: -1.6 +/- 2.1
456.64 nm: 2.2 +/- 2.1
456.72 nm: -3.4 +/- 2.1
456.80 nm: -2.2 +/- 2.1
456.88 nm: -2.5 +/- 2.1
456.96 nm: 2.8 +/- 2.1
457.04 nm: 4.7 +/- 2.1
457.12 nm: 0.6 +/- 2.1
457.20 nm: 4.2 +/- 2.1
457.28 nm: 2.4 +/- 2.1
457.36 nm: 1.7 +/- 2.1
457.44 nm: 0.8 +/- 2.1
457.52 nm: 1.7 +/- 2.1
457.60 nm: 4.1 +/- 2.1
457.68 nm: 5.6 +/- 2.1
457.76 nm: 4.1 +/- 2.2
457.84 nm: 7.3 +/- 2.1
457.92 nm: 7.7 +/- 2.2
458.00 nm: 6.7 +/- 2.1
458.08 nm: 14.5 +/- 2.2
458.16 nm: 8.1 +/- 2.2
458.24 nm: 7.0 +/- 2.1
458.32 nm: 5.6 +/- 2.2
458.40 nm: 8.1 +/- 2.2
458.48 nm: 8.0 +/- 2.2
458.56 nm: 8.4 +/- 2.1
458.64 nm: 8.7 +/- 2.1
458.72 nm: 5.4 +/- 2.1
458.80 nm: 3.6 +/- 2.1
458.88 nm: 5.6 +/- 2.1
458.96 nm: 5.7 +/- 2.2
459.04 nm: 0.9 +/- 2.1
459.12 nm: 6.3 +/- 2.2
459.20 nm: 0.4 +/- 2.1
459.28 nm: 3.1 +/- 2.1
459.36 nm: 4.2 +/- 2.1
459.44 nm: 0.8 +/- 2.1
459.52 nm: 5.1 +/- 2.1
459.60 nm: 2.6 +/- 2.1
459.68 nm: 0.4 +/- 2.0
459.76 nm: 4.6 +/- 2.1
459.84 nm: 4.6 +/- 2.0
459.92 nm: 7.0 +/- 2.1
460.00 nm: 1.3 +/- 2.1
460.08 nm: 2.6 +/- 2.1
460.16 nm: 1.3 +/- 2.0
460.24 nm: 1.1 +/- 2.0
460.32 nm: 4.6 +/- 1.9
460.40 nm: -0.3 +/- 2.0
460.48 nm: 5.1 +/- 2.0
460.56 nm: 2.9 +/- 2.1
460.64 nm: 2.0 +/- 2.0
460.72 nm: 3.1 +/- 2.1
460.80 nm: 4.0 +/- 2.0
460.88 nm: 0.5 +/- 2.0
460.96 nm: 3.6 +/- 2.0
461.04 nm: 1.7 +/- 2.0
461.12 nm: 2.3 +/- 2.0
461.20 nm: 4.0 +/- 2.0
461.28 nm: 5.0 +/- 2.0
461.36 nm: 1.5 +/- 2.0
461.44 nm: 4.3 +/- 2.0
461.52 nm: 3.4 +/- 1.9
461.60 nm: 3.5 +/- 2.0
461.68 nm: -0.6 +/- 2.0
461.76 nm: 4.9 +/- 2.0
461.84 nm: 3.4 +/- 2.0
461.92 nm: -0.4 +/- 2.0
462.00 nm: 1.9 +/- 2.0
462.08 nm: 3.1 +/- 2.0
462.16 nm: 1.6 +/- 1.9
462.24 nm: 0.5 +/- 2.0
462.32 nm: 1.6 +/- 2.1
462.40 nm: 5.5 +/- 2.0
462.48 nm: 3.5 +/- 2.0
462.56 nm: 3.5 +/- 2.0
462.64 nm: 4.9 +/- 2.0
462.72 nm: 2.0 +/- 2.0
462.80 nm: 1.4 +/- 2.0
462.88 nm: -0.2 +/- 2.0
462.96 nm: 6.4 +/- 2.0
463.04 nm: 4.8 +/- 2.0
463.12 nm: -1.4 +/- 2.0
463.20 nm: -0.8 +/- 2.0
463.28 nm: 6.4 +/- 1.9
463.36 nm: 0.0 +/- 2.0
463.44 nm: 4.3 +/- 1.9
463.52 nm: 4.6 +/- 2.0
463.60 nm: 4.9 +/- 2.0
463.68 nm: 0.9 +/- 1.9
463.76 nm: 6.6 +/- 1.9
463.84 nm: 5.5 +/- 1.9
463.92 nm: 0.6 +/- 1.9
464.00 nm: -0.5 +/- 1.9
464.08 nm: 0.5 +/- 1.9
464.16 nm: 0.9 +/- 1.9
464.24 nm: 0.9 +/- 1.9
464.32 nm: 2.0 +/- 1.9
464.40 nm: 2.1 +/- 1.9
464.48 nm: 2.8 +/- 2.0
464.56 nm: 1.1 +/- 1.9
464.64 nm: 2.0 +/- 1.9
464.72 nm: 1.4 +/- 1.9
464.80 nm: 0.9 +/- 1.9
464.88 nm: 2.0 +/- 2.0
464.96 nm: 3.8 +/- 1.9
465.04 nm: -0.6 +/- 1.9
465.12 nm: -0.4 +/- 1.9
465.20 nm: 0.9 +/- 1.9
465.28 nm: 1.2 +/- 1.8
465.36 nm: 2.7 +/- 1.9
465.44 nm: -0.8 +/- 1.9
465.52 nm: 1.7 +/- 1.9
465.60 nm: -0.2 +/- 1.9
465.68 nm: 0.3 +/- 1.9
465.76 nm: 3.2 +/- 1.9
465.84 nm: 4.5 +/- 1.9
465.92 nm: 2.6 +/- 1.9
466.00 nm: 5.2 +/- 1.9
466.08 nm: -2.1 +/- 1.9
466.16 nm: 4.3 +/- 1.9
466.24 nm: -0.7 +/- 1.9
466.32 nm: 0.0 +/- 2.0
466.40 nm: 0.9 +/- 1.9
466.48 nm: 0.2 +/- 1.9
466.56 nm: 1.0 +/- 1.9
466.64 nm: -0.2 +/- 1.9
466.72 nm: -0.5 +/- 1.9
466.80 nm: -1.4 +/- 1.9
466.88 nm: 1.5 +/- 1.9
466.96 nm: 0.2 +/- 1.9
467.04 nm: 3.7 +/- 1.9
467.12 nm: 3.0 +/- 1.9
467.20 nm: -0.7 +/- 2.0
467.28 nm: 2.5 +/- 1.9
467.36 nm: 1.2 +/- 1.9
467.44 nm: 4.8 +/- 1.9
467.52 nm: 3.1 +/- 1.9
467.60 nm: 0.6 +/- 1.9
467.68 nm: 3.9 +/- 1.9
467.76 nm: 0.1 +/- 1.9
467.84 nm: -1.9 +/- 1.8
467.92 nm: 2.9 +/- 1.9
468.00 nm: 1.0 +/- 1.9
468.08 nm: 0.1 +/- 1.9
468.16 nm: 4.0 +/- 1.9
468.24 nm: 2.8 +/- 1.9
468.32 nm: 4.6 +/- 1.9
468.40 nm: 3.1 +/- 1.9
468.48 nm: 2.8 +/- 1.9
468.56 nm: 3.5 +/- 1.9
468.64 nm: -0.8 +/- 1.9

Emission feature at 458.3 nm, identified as Ly-alpha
